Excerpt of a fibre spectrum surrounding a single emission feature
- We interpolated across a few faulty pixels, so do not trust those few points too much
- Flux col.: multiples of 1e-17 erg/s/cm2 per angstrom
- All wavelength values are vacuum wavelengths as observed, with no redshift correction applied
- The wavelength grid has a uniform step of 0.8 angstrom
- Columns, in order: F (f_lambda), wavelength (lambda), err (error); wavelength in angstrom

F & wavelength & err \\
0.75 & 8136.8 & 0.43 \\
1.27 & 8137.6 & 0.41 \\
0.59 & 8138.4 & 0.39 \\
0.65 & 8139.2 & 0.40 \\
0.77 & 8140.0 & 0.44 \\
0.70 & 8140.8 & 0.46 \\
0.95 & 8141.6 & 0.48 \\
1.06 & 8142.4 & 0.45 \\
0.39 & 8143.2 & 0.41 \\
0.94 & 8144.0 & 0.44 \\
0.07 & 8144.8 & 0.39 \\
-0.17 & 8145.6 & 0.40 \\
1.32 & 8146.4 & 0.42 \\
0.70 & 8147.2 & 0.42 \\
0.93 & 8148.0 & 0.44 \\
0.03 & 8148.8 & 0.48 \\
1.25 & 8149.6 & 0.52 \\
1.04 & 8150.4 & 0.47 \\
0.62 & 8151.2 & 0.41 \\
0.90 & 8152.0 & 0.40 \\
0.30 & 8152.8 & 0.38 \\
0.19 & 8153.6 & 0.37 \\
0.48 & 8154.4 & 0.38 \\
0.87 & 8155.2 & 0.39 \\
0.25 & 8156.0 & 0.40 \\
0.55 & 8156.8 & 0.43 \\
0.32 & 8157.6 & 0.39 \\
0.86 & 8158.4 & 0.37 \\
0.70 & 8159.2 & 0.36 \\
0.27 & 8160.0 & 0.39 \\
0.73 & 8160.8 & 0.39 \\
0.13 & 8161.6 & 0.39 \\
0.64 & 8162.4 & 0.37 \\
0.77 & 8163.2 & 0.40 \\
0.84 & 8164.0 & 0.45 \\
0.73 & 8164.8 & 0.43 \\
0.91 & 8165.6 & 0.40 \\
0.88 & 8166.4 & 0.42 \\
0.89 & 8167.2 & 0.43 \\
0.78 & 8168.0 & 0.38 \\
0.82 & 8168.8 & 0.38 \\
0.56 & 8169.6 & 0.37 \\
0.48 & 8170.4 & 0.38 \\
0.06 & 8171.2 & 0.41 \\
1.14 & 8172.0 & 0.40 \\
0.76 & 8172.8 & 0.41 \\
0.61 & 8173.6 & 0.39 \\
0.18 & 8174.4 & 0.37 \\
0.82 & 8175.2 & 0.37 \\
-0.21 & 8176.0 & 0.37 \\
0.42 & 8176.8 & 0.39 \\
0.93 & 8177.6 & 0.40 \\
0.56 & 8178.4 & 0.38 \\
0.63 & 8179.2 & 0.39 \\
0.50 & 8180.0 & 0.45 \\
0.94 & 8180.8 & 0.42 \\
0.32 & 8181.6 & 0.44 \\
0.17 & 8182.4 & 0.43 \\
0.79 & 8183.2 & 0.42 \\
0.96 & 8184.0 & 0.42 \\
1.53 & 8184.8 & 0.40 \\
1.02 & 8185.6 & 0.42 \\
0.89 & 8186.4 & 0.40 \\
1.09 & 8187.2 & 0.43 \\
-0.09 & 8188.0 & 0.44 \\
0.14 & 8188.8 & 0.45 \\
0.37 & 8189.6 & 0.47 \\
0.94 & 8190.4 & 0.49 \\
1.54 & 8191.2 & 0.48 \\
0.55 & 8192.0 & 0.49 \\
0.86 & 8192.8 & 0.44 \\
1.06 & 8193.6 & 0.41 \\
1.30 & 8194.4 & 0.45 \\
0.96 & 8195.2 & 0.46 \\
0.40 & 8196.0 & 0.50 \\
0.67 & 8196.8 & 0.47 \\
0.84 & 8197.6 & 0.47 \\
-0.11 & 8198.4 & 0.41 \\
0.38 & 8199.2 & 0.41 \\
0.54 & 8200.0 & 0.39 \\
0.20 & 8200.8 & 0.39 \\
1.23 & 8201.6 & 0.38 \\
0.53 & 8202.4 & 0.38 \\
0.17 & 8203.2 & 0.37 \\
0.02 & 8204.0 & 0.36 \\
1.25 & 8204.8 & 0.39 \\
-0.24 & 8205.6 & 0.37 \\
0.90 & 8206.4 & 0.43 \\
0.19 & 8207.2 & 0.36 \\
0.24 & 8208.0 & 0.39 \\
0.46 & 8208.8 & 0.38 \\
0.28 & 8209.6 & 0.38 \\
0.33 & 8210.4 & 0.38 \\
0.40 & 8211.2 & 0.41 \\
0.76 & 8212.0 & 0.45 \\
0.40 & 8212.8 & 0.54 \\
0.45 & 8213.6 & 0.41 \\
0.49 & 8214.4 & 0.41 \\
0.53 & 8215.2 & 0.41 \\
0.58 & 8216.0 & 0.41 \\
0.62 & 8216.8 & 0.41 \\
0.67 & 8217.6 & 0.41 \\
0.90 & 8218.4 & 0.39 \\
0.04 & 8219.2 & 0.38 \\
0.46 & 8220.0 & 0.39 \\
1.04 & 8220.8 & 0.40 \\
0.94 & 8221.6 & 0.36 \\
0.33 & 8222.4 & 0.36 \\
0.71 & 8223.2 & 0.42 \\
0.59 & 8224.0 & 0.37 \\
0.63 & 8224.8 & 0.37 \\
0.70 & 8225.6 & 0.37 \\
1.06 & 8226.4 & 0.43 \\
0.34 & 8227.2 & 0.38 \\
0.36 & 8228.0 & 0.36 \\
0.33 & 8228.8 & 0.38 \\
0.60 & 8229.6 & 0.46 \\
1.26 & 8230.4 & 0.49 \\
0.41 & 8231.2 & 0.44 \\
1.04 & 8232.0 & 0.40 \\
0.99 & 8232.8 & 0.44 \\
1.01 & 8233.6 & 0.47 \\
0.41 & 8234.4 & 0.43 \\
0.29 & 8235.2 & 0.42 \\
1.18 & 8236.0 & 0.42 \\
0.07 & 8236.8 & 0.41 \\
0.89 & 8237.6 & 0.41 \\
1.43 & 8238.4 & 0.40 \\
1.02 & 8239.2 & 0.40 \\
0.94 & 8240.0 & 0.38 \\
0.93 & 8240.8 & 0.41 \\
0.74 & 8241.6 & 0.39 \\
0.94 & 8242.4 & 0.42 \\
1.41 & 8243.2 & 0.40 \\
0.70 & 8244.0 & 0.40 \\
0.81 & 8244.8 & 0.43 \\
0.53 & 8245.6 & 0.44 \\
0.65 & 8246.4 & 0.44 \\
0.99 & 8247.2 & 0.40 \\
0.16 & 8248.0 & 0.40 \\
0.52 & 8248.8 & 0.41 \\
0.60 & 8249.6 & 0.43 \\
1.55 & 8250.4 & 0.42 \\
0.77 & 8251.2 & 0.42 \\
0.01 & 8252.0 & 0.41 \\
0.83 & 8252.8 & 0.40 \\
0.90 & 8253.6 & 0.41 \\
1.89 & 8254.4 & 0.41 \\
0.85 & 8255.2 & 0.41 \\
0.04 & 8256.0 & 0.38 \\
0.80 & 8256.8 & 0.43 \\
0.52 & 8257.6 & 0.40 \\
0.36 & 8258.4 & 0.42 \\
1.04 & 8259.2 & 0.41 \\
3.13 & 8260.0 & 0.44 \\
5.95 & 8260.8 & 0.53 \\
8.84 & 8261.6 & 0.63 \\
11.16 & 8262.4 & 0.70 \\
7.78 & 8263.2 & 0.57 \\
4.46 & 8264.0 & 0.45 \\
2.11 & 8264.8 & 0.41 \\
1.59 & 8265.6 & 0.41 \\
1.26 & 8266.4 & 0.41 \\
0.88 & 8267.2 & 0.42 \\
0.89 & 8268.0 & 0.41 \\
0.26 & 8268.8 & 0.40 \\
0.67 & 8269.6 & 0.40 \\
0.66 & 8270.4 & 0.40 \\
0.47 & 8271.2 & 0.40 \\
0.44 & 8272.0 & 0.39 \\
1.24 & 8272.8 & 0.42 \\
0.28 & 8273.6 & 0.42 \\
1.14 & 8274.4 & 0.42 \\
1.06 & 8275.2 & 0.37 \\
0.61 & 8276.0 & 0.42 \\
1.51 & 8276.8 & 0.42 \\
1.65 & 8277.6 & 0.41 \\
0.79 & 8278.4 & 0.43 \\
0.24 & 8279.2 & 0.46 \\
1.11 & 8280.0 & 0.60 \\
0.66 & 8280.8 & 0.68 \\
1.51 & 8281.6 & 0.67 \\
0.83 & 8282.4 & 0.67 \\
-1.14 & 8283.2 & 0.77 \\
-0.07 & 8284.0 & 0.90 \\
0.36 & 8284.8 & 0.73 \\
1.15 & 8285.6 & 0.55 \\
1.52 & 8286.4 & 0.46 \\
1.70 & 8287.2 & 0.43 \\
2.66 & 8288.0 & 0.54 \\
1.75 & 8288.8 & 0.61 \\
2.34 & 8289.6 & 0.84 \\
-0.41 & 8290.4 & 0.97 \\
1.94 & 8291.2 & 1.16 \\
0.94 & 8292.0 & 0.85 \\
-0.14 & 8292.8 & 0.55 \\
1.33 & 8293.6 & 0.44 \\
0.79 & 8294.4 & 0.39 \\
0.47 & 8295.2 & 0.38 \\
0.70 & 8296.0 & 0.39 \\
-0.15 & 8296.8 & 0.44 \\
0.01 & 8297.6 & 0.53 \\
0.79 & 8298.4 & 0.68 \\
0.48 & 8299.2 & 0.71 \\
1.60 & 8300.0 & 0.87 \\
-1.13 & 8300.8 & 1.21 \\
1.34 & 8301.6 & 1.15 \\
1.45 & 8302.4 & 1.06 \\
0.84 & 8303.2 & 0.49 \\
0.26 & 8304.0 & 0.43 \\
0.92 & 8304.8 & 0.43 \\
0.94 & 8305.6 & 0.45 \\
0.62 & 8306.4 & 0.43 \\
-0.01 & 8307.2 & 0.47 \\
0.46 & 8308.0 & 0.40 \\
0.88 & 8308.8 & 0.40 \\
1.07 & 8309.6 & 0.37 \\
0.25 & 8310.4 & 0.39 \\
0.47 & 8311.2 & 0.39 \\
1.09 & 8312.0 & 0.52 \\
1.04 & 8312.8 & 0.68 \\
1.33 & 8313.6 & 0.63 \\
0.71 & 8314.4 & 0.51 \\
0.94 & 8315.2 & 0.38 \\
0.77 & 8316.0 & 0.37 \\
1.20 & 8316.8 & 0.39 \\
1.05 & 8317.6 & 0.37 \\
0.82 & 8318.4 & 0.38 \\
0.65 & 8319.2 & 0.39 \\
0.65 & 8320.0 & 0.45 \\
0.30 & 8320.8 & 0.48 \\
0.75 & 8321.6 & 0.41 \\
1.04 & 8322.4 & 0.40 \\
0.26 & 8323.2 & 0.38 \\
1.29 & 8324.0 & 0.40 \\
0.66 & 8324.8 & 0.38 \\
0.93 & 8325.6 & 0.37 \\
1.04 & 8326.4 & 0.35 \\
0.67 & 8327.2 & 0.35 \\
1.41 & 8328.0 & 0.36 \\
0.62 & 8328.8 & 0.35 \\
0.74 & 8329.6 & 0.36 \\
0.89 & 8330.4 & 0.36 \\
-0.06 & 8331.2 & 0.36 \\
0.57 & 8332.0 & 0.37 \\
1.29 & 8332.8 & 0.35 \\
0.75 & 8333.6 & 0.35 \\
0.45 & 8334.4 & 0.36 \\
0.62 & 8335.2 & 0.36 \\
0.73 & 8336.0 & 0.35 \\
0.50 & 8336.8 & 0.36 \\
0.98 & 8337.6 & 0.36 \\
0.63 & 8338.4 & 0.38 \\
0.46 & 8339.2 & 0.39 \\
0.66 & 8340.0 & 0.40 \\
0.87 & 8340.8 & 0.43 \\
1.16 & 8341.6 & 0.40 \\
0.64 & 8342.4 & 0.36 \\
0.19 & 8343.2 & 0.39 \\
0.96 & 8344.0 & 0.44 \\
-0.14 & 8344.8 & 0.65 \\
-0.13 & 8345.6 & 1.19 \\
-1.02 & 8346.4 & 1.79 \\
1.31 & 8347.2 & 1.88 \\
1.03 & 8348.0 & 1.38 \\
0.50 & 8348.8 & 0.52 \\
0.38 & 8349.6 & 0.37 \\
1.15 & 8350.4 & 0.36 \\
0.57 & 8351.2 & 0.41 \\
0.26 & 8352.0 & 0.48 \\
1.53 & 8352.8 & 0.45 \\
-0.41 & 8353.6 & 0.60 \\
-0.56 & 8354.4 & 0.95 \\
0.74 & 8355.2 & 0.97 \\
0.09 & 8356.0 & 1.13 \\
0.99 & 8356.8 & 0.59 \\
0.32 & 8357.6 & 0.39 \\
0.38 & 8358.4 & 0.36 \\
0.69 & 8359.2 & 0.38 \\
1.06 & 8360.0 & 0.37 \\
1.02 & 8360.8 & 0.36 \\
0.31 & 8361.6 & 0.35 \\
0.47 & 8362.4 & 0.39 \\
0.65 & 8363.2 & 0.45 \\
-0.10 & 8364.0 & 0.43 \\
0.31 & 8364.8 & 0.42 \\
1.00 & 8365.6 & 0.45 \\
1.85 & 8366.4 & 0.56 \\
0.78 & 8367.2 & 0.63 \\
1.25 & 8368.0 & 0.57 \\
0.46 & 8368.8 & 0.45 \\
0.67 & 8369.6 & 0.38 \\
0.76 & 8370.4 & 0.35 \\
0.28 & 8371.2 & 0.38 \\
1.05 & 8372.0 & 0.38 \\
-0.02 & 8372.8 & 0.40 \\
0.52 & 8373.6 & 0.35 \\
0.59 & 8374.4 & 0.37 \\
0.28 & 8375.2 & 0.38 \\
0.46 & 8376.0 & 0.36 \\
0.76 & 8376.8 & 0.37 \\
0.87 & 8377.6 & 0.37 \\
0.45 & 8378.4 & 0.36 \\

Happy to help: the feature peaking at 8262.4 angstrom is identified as H-alpha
